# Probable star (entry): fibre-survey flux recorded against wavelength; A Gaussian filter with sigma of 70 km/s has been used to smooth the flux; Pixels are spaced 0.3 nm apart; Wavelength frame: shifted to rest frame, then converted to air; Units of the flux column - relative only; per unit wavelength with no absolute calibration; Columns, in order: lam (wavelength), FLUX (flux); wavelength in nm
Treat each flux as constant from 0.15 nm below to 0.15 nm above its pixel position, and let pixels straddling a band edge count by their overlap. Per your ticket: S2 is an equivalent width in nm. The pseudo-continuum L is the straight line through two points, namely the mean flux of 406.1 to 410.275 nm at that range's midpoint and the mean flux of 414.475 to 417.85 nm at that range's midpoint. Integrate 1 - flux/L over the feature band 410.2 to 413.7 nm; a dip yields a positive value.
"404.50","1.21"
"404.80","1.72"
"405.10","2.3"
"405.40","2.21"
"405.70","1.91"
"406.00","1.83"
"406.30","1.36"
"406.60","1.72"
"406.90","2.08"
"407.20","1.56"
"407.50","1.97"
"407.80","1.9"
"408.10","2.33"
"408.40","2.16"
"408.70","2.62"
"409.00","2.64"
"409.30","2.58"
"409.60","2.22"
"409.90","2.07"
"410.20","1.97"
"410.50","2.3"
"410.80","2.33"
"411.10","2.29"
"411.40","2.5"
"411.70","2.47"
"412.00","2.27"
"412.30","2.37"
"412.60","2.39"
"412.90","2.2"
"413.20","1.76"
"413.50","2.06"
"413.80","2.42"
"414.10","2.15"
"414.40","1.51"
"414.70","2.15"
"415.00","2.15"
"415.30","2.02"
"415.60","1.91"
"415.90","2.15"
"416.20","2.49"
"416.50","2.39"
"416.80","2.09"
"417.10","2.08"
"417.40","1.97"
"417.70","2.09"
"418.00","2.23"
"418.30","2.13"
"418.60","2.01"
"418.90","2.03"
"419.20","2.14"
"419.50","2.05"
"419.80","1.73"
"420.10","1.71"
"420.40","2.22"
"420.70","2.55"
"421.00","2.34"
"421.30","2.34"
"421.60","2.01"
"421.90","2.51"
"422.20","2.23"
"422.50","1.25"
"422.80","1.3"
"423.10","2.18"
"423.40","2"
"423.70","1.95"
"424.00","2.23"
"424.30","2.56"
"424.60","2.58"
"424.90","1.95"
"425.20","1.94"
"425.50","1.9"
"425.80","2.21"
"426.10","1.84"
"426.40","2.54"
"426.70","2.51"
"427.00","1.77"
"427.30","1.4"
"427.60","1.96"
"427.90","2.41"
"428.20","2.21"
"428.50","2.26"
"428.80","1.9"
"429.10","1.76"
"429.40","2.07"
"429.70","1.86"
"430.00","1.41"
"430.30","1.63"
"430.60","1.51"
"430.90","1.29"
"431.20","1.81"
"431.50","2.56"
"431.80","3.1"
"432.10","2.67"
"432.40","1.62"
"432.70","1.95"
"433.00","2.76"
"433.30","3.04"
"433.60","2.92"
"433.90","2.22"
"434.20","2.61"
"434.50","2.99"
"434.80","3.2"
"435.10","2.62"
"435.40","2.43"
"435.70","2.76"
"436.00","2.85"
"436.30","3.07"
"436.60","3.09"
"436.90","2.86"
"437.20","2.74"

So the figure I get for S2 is -0.26 nm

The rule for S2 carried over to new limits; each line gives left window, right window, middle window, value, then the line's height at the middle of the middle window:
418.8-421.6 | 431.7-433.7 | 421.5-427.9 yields 0.64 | 2.28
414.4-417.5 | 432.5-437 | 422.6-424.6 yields 0.27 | 2.37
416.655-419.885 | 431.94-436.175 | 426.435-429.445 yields 0.45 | 2.4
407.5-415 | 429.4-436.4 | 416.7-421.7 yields 0.39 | 2.28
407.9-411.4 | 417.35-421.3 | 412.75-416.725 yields 0.18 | 2.21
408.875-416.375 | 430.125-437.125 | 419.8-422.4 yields 0.16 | 2.33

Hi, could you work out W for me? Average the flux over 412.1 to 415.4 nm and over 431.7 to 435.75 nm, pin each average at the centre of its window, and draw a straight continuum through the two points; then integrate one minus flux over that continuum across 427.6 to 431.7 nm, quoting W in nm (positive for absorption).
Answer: 0.98 nm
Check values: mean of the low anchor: 2.11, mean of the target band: 1.92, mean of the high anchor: 2.63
